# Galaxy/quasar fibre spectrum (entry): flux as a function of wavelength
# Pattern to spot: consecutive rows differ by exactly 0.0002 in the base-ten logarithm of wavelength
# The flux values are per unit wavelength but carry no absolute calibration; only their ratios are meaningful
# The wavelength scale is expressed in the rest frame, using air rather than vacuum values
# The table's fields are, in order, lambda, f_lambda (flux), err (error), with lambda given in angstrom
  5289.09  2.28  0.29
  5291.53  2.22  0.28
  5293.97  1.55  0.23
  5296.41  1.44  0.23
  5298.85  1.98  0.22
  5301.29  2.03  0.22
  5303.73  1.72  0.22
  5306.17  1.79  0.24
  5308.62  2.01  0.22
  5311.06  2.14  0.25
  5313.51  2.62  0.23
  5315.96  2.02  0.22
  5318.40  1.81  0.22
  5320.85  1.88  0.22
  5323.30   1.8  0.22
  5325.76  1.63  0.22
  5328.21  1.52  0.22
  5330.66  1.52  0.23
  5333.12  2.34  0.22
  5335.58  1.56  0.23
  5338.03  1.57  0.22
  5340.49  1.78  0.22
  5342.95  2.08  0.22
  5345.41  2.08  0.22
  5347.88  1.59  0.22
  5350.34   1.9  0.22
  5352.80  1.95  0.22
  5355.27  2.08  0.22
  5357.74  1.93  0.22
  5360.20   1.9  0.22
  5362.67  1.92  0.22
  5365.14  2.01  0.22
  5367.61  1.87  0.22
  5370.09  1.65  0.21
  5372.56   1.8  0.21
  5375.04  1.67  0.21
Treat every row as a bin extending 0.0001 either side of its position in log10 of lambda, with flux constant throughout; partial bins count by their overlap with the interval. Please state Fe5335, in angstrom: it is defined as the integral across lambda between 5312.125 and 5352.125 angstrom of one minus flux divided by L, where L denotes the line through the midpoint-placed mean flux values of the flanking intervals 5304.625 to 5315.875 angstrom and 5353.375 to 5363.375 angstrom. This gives 3.6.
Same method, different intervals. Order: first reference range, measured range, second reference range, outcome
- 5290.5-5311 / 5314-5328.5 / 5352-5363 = 0.4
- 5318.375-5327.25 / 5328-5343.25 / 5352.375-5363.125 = 0.6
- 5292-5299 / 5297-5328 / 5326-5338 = -4.4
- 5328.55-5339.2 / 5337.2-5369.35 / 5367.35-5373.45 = -2.8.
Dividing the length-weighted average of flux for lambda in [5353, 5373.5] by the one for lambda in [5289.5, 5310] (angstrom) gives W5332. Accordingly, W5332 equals 1.02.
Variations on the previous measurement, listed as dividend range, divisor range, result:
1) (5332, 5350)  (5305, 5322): 0.91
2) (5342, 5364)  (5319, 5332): 1.15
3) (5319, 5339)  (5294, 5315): 0.89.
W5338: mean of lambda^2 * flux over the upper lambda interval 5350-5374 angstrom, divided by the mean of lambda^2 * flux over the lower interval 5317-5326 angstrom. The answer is 1.07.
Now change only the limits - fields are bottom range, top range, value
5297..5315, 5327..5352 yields 0.90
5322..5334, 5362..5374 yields 1.07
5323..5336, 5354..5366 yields 1.15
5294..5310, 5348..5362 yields 1.08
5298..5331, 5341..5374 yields 1.02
